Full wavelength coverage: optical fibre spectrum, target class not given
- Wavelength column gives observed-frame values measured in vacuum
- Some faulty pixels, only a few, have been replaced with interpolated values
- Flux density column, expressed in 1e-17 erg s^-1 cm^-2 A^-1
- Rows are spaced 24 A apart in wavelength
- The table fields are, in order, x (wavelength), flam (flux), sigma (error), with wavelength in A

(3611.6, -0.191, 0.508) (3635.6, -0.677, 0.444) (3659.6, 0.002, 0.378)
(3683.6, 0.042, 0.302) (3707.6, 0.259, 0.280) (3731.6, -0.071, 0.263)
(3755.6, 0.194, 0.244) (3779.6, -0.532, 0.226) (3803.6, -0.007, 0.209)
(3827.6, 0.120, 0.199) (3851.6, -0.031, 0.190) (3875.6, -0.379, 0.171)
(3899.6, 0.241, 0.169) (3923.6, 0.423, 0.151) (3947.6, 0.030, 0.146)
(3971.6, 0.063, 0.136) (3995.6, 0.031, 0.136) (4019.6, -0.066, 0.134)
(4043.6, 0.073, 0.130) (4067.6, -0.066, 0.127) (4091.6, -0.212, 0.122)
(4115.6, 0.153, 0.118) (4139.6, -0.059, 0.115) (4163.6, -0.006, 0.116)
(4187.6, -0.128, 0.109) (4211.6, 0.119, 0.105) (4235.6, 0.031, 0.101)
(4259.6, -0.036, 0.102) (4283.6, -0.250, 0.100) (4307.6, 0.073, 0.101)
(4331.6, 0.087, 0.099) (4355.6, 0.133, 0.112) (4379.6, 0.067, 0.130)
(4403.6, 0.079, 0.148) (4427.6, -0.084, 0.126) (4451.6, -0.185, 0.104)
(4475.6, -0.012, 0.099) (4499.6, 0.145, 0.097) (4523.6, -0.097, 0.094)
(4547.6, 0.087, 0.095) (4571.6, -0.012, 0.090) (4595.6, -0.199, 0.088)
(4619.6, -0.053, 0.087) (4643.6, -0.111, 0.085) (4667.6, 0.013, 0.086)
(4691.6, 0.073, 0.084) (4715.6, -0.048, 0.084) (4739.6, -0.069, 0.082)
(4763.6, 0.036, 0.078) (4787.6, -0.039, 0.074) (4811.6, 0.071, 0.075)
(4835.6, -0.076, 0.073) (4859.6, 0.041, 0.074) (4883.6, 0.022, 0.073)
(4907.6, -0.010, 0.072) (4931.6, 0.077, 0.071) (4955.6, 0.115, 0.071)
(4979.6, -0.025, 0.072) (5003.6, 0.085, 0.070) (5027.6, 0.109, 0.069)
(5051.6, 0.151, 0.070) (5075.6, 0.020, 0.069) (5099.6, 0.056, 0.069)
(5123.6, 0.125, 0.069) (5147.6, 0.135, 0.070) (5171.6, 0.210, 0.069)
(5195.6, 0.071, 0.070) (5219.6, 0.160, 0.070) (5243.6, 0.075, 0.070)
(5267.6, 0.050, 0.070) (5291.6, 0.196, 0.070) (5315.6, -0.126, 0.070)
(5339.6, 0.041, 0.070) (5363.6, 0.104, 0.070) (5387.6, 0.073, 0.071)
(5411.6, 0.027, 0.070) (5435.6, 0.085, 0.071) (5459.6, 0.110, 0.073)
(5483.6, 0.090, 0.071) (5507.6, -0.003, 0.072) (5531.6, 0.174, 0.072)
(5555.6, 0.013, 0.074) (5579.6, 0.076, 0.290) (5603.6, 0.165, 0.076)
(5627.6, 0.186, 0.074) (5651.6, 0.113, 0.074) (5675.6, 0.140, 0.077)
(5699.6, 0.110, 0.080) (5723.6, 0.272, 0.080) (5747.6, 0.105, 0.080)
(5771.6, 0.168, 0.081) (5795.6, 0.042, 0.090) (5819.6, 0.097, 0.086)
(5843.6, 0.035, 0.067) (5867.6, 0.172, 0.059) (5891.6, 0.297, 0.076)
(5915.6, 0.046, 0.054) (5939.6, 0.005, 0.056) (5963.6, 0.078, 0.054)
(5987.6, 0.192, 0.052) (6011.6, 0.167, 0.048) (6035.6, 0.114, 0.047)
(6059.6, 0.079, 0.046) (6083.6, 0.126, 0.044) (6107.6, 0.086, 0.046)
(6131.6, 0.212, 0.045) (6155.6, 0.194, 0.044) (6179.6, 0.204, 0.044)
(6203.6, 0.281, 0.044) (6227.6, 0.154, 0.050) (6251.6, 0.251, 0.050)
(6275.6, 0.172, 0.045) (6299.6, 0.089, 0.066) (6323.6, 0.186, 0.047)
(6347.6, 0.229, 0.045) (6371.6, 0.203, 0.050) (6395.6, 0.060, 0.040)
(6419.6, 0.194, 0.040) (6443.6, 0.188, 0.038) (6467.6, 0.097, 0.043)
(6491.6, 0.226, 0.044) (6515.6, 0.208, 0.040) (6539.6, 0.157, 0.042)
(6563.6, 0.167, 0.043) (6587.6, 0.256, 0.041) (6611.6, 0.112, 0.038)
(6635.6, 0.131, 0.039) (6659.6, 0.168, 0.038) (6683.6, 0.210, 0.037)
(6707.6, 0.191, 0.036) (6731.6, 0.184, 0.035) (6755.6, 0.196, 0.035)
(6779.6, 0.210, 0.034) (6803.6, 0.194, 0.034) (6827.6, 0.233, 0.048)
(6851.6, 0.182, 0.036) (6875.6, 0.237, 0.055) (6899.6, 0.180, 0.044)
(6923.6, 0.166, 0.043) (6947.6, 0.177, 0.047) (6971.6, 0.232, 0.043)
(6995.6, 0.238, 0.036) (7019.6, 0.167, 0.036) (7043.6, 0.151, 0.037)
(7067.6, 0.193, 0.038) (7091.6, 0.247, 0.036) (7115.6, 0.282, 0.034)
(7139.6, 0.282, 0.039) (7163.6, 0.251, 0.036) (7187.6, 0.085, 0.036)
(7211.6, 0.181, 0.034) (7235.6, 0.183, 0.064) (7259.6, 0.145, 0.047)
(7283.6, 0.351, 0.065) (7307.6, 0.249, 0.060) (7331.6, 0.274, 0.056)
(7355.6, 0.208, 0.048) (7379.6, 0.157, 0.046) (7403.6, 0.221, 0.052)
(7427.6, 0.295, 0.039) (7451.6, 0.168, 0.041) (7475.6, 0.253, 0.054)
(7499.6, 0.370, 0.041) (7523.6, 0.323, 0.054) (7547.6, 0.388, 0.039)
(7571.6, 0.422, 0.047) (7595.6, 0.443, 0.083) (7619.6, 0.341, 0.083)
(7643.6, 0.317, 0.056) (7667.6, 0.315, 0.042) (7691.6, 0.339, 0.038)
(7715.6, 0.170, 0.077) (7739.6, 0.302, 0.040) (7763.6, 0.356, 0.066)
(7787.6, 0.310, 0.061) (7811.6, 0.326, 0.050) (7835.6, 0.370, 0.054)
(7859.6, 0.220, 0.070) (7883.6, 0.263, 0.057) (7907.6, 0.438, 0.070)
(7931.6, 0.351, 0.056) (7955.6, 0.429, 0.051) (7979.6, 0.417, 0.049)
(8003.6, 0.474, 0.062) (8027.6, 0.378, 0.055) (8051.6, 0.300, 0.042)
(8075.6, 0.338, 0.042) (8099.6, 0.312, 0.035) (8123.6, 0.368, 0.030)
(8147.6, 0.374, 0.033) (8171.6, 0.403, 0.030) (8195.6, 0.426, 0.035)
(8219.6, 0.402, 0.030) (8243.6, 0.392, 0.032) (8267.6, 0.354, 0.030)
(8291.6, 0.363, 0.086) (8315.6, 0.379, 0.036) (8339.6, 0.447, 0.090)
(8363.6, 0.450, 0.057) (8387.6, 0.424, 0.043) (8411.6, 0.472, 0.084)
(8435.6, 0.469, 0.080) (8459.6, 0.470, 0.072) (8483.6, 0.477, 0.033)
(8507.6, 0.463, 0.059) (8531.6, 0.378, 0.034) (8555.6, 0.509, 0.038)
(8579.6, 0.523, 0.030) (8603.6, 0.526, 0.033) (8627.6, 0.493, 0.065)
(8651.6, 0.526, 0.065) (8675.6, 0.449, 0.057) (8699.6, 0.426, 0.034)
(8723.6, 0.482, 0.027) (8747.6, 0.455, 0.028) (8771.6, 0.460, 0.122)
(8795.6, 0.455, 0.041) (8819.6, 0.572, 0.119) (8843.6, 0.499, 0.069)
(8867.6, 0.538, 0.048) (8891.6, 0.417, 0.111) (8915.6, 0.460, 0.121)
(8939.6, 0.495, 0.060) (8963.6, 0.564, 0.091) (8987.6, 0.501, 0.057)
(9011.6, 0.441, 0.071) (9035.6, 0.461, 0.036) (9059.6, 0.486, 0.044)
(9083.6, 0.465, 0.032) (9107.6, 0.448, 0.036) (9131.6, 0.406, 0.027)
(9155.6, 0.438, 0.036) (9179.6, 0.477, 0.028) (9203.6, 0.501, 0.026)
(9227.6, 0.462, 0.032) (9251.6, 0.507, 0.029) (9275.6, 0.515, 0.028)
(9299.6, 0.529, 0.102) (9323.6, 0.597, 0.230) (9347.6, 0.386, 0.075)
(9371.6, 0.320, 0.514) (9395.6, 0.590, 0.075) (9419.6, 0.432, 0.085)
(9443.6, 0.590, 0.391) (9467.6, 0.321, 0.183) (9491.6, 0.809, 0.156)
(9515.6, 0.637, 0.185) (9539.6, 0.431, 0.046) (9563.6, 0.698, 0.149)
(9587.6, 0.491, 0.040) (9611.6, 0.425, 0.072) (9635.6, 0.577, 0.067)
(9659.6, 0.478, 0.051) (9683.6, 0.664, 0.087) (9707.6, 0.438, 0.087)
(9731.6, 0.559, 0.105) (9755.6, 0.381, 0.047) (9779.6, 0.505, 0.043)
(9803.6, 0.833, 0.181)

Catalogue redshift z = 0.877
